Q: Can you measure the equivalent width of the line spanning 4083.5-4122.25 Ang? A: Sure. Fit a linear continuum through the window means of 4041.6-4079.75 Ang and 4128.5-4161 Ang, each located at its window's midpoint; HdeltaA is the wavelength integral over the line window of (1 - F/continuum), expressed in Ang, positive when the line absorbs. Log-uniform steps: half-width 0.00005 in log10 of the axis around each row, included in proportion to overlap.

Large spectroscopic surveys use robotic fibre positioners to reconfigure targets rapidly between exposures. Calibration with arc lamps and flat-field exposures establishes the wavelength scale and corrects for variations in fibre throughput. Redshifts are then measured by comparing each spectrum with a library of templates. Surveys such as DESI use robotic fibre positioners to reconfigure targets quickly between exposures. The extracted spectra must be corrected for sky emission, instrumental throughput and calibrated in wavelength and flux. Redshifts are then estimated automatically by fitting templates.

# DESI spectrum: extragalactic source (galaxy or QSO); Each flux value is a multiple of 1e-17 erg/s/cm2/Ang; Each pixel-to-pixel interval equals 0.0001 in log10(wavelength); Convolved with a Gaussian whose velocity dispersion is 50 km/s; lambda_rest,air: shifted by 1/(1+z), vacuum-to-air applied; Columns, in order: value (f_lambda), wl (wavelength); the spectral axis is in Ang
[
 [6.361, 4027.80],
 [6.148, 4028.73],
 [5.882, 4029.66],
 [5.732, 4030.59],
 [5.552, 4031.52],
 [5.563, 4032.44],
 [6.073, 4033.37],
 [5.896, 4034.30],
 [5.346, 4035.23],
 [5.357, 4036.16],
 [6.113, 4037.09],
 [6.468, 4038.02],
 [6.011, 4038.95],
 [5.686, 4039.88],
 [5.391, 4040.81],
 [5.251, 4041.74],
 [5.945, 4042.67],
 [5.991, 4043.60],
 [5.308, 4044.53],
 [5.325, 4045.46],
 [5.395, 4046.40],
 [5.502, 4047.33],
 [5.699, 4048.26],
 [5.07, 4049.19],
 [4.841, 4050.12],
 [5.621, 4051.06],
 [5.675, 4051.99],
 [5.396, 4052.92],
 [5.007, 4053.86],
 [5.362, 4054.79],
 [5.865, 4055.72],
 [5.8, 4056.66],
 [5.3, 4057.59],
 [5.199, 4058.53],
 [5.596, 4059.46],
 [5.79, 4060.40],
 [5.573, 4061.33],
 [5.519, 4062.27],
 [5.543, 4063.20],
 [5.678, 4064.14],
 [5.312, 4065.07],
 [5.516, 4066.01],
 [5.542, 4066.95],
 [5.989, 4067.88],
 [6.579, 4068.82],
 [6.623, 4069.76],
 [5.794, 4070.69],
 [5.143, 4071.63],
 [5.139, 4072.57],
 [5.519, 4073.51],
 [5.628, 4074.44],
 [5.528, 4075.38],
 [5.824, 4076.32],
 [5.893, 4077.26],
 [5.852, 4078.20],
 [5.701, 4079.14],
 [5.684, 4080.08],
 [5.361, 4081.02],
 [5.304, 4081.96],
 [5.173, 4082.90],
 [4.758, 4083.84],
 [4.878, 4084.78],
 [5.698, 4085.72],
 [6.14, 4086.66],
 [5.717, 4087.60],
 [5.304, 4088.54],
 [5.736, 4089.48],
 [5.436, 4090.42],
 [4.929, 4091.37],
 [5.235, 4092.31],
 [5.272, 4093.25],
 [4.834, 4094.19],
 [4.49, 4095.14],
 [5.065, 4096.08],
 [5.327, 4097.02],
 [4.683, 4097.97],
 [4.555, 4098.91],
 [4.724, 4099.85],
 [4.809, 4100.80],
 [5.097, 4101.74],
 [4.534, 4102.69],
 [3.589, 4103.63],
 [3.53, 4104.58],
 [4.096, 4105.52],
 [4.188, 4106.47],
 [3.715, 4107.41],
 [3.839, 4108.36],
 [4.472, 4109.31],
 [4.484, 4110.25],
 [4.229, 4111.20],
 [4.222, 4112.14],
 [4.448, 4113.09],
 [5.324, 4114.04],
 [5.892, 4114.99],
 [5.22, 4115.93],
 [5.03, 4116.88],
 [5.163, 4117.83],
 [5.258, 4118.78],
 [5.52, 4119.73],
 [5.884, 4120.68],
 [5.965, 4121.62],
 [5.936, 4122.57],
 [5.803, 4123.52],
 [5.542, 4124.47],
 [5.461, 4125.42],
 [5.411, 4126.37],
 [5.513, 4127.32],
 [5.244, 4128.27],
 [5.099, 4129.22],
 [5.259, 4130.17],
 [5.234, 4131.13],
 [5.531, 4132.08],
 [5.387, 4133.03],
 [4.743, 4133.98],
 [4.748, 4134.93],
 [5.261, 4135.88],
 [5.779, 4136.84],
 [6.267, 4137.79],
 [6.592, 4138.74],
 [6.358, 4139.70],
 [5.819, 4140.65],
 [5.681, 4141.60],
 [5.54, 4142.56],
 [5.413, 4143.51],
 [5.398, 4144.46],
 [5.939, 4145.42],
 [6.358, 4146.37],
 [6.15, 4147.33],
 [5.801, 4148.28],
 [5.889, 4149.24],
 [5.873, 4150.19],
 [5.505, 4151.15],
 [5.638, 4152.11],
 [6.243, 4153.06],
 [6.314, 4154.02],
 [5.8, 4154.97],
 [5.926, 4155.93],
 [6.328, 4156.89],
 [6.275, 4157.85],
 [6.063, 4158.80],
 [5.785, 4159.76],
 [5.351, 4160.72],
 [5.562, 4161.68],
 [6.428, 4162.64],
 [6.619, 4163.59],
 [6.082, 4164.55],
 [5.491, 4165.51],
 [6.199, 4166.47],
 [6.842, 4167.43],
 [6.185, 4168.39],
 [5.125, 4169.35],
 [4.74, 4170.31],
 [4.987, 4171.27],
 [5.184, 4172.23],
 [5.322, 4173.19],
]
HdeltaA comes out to 5.1 Ang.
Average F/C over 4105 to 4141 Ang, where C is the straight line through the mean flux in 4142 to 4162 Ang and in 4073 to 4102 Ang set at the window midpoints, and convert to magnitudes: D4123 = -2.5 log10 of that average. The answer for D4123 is 0.08 mag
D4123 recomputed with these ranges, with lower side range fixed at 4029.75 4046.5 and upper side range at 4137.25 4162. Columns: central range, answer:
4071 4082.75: 0.05 mag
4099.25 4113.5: 0.34 mag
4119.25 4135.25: 0.08 mag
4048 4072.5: 0.03 mag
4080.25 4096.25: 0.10 mag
